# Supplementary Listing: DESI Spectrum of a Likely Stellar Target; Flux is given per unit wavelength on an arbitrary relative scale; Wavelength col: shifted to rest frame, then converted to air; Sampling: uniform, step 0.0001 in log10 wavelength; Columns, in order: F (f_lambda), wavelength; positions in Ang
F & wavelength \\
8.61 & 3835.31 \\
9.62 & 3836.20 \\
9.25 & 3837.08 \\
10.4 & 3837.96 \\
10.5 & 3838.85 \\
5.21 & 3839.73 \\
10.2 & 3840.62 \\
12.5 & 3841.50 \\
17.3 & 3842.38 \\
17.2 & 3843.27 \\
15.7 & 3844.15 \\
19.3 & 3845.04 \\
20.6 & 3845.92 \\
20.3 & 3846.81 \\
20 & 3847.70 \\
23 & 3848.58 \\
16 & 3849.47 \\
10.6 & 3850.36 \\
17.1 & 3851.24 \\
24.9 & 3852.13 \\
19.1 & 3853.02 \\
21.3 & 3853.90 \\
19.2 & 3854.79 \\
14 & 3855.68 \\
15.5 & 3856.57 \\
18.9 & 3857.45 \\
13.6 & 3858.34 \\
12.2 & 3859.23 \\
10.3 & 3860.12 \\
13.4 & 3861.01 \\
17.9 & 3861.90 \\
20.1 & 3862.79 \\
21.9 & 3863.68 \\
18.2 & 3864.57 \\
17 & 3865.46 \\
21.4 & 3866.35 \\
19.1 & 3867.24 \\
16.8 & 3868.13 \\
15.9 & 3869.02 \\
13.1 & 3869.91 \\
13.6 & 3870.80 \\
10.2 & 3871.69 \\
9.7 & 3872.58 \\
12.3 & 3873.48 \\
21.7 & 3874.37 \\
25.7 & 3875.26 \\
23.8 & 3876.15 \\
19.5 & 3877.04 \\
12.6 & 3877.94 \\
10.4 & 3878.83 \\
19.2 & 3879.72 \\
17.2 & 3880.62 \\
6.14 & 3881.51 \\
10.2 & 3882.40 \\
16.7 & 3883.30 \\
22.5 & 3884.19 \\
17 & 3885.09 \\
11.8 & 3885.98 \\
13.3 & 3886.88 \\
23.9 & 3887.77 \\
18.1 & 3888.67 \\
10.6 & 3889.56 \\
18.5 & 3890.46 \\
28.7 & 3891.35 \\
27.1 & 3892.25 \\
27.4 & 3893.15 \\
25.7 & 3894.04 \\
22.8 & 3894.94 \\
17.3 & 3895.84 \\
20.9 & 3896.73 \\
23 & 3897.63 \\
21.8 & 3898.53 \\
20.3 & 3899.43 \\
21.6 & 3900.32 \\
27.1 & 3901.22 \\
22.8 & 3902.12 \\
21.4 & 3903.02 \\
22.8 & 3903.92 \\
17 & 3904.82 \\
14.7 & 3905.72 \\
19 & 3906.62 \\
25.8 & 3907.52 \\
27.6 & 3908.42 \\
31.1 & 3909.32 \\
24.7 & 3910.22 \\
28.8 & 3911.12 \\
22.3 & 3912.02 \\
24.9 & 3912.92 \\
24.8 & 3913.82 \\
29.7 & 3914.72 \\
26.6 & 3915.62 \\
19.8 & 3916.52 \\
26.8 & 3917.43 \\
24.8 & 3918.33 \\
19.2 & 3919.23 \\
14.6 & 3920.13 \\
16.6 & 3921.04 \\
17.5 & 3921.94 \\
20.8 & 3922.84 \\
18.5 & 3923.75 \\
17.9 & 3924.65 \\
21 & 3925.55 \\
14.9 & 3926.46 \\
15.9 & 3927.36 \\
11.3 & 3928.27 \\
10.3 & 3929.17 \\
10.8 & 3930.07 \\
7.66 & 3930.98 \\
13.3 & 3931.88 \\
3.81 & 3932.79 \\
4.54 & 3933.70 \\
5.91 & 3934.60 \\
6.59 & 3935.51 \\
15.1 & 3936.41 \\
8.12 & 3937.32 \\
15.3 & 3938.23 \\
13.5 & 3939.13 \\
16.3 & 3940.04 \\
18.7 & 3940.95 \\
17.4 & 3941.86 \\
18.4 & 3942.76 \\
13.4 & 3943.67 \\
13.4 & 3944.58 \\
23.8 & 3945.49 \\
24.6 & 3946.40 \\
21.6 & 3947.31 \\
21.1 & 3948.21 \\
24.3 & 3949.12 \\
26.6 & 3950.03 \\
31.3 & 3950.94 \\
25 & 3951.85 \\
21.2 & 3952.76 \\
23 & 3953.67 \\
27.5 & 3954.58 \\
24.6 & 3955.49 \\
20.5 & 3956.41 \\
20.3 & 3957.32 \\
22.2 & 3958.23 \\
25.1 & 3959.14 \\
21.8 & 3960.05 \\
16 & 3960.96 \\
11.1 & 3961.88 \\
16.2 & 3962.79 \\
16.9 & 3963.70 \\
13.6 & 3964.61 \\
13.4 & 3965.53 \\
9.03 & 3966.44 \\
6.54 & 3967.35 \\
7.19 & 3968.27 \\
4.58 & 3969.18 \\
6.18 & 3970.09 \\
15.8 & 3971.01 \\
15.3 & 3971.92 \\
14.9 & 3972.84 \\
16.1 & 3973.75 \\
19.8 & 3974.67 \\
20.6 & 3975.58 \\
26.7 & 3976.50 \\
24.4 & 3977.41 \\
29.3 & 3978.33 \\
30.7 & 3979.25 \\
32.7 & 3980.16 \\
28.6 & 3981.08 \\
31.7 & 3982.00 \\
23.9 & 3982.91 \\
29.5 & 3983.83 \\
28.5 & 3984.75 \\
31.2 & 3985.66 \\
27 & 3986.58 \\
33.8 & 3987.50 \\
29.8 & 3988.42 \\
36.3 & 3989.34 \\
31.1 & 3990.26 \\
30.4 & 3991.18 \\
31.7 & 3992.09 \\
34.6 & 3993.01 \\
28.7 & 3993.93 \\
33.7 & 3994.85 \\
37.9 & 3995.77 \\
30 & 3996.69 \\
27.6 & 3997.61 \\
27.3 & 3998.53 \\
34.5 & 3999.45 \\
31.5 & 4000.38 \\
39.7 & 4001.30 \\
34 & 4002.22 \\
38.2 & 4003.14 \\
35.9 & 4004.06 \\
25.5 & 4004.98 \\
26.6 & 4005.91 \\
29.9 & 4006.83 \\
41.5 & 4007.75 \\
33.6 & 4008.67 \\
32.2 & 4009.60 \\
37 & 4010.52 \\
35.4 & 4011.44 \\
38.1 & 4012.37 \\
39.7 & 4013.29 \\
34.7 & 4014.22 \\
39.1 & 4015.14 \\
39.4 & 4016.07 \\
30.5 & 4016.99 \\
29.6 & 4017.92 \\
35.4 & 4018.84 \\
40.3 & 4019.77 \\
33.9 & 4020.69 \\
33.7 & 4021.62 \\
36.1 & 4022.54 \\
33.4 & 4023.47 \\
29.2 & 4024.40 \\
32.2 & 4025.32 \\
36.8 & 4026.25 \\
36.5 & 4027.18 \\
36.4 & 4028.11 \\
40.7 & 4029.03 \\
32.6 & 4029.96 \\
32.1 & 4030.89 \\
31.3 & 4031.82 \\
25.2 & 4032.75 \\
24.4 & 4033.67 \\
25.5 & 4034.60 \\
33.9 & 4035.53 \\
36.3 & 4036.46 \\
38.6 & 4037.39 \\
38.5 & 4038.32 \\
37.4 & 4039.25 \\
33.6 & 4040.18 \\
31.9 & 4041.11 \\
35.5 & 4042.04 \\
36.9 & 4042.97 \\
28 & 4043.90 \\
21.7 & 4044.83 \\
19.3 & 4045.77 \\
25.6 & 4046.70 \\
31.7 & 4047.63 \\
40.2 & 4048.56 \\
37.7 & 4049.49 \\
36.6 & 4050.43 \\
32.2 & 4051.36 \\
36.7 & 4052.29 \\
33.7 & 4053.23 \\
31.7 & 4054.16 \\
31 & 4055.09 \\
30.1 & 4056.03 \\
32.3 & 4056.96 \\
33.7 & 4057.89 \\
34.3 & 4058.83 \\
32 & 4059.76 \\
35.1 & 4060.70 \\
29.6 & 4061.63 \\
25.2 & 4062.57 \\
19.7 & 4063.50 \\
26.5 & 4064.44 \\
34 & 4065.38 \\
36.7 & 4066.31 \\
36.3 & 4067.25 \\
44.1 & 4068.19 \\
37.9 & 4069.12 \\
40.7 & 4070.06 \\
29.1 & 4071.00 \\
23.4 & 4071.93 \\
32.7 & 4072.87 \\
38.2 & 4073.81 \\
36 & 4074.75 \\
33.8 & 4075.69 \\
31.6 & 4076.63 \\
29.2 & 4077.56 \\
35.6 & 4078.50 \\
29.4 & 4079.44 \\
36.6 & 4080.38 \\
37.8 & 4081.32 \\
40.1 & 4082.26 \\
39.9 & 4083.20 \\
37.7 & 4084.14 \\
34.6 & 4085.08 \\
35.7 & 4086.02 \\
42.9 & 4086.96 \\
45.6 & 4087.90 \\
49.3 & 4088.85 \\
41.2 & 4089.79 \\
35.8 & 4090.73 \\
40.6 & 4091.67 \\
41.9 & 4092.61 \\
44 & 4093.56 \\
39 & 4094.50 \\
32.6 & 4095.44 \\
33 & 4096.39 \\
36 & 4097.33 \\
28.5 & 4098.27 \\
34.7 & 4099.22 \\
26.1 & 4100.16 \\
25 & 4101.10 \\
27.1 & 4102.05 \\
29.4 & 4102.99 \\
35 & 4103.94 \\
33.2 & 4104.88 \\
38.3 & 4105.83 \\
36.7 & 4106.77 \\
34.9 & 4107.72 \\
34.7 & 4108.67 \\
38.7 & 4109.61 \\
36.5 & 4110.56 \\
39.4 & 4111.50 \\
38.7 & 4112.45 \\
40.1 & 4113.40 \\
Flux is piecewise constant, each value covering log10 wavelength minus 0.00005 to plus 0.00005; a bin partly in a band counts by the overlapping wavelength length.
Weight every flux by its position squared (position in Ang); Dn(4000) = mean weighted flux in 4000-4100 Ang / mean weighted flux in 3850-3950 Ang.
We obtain 2.0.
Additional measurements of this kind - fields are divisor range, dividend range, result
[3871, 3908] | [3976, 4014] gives 1.78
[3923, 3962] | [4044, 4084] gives 2.01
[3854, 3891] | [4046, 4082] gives 2.24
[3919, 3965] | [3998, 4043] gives 2.05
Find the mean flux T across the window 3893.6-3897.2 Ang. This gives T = 21.7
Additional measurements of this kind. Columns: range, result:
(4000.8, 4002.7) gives 36.8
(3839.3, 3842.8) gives 11.3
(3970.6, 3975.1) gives 16.4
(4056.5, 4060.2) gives 33.1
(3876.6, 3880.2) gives 15.4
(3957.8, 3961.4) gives 21.3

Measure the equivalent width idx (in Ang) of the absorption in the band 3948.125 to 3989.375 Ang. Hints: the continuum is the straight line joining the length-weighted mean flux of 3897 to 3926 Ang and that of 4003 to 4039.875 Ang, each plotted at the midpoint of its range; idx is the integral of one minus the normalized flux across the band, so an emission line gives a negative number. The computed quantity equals 10.0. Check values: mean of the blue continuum 22.3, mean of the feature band 21.6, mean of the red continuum 34.1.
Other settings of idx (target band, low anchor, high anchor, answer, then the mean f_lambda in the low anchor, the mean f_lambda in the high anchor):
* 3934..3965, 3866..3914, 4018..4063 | 7.7 Ang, 19.7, 32.8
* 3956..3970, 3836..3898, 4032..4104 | 5.7 Ang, 17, 33.8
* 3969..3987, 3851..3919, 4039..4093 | 2.7 Ang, 19.6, 34.3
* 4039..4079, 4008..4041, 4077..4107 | 3.1 Ang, 34.4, 36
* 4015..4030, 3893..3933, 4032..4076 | -2.7 Ang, 20.4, 32.4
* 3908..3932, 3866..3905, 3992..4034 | 2.5 Ang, 18.6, 33.7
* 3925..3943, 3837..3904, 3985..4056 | 8.8 Ang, 17.6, 33.2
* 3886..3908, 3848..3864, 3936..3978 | -4.6 Ang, 17.2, 18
